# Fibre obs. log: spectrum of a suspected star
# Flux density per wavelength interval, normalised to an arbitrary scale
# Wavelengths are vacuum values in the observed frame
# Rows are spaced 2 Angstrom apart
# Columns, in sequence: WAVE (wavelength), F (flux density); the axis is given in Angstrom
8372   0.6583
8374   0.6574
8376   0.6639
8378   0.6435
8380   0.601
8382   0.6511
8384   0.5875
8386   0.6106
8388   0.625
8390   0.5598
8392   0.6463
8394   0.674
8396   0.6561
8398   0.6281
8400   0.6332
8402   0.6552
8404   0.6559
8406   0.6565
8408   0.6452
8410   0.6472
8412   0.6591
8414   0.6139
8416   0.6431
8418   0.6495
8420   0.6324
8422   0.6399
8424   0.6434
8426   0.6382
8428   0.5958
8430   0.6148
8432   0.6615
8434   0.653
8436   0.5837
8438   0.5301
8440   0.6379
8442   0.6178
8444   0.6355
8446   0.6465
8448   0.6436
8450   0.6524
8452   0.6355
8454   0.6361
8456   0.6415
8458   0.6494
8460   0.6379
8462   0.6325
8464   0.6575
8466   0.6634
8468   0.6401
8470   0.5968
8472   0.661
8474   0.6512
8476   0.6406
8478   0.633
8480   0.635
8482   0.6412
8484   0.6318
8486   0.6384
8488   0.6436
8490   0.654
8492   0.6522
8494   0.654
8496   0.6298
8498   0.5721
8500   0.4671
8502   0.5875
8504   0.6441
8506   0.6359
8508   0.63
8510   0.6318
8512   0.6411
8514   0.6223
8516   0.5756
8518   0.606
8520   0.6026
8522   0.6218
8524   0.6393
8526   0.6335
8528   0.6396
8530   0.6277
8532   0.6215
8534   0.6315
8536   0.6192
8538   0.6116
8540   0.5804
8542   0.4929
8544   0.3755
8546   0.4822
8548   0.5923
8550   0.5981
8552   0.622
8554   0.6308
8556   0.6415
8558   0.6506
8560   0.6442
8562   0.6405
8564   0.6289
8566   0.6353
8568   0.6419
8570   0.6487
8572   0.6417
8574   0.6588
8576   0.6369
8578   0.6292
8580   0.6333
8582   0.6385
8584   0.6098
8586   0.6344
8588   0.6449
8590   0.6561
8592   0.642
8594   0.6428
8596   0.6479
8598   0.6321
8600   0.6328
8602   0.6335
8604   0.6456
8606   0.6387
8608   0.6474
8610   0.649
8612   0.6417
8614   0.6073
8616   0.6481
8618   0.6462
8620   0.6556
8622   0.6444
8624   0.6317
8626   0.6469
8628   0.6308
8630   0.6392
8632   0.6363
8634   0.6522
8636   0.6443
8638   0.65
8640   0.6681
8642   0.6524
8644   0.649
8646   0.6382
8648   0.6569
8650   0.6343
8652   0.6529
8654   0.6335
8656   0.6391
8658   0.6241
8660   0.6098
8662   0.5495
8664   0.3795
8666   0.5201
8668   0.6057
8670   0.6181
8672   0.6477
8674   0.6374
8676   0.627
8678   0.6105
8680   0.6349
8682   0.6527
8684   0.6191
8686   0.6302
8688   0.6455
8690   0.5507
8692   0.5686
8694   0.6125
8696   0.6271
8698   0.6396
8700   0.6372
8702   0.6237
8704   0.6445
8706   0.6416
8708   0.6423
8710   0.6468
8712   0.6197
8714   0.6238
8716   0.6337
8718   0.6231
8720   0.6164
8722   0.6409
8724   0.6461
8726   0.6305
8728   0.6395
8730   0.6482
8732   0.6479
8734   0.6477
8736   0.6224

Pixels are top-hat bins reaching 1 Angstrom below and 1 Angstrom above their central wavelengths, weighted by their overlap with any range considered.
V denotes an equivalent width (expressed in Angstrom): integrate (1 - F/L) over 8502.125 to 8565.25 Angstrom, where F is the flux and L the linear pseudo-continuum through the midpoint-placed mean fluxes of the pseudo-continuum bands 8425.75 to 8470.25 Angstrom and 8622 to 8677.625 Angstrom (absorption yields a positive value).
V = 2.0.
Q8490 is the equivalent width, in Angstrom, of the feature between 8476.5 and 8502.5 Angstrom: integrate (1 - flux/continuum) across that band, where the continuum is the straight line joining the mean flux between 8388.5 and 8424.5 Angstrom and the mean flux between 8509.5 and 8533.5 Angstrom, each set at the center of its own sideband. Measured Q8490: 0.32 Angstrom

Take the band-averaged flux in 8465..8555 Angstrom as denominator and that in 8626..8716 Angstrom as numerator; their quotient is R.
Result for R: 1.02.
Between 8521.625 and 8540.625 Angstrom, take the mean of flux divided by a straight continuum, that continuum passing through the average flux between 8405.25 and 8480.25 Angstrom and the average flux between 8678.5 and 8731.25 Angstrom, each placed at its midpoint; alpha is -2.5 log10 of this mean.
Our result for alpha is 0.02 mag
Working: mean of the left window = 0.636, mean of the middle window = 0.623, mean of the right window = 0.628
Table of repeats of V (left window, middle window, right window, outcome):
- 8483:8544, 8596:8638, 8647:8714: -1.9 Angstrom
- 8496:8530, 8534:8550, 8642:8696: 1.7 Angstrom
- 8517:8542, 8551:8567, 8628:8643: -0.3 Angstrom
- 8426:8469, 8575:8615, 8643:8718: -0.9 Angstrom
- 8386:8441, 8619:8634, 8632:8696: -0.5 Angstrom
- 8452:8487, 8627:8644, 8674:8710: -0.5 Angstrom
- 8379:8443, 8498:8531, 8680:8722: 0.9 Angstrom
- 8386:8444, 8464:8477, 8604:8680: -0.3 Angstrom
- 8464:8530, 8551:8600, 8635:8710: -1.2 Angstrom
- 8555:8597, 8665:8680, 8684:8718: 0.4 Angstrom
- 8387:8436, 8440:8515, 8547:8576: 0.5 Angstrom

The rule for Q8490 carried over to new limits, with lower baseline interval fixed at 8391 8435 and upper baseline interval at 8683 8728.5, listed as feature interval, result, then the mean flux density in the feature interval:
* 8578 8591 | -0.1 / 0.636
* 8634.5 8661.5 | -0.5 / 0.641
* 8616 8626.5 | -0.2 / 0.645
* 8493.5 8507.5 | 0.9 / 0.598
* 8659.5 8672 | 1.5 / 0.553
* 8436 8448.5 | 0.5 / 0.615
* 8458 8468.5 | -0.1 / 0.647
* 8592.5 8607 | -0.2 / 0.639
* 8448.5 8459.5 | 0.0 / 0.643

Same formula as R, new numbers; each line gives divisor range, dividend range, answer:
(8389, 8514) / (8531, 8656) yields 0.99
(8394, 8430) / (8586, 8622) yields 1.00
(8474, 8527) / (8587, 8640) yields 1.03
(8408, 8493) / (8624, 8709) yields 0.98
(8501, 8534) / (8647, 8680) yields 0.97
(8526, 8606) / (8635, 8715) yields 1.00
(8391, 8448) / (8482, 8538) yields 0.98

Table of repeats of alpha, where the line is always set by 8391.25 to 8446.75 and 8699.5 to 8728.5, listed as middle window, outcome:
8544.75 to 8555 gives 0.10 mag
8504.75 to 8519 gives 0.02 mag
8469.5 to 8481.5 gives -0.01 mag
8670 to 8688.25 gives 0.00 mag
